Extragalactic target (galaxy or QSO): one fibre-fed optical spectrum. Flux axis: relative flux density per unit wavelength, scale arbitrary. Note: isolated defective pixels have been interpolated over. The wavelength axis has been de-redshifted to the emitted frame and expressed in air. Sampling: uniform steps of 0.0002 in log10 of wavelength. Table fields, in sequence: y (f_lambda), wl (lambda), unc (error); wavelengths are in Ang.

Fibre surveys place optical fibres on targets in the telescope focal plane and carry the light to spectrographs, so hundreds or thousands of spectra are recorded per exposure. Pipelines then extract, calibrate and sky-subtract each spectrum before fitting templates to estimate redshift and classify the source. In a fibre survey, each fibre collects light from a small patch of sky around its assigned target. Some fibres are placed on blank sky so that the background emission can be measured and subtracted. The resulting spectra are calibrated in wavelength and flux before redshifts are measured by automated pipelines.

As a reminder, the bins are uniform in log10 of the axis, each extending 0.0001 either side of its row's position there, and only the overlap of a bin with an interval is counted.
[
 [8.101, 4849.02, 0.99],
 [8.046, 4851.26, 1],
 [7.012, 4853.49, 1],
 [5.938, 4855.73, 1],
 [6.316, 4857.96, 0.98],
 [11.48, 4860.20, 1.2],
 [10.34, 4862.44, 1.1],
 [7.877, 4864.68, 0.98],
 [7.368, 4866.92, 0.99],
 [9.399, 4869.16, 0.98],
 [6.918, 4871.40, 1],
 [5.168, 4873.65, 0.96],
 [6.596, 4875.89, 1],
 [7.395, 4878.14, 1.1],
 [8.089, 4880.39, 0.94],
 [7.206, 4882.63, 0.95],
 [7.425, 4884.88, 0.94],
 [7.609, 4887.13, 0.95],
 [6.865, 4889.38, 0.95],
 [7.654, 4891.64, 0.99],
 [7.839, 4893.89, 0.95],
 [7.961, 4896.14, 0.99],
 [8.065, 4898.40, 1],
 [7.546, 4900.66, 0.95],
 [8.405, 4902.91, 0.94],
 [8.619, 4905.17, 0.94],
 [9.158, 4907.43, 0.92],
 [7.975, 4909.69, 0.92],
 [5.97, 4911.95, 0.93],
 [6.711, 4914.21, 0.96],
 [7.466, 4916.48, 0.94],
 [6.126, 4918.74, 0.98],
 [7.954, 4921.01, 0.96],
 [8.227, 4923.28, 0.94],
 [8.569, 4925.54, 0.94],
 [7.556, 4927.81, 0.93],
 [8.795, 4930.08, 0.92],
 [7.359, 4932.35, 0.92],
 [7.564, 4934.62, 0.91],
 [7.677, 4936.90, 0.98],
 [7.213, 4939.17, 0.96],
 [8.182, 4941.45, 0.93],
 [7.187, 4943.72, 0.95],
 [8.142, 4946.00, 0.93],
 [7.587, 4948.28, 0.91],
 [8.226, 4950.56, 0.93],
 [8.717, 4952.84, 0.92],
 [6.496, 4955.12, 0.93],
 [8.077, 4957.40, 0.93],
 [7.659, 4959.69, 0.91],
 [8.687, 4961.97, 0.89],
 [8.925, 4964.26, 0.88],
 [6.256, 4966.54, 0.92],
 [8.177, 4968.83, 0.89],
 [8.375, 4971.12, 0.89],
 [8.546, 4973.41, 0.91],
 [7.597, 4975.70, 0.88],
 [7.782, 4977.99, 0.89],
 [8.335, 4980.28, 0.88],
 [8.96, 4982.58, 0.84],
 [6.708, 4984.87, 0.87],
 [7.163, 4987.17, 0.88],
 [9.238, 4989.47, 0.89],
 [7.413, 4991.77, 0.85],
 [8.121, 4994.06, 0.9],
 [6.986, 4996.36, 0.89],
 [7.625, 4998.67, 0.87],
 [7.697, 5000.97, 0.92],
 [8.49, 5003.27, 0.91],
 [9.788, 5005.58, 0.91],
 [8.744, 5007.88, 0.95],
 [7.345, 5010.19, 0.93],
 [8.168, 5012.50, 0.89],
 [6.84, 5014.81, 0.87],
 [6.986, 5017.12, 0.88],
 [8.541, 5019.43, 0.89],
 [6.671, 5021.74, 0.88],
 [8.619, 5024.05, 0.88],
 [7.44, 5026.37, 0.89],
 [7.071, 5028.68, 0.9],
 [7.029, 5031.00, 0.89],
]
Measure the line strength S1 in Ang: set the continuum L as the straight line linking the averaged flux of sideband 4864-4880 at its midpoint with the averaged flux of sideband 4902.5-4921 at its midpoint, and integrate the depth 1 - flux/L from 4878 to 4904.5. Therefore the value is -1.07 Ang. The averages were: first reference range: 7.27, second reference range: 7.54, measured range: 7.7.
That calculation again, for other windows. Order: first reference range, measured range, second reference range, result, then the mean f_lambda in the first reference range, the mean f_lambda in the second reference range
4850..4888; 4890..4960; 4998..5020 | 0.4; 7.66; 8.02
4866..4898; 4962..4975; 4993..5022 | -0.6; 7.41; 7.88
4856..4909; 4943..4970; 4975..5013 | 0.3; 7.85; 8.01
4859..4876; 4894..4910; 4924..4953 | -0.4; 8.23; 7.88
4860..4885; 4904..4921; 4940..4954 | 1.0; 7.83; 7.99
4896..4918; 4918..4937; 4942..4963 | 0.0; 7.75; 7.87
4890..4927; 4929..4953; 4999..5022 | -0.1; 7.75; 7.97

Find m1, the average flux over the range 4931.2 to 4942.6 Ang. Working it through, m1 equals 7.6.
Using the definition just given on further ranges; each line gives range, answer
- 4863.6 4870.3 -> 8.22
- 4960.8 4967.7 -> 7.96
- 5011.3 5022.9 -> 7.44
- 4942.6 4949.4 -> 7.63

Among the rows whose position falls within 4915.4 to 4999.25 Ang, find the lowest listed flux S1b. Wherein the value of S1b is 6.126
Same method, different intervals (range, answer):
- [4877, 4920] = 5.97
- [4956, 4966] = 7.659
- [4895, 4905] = 7.546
